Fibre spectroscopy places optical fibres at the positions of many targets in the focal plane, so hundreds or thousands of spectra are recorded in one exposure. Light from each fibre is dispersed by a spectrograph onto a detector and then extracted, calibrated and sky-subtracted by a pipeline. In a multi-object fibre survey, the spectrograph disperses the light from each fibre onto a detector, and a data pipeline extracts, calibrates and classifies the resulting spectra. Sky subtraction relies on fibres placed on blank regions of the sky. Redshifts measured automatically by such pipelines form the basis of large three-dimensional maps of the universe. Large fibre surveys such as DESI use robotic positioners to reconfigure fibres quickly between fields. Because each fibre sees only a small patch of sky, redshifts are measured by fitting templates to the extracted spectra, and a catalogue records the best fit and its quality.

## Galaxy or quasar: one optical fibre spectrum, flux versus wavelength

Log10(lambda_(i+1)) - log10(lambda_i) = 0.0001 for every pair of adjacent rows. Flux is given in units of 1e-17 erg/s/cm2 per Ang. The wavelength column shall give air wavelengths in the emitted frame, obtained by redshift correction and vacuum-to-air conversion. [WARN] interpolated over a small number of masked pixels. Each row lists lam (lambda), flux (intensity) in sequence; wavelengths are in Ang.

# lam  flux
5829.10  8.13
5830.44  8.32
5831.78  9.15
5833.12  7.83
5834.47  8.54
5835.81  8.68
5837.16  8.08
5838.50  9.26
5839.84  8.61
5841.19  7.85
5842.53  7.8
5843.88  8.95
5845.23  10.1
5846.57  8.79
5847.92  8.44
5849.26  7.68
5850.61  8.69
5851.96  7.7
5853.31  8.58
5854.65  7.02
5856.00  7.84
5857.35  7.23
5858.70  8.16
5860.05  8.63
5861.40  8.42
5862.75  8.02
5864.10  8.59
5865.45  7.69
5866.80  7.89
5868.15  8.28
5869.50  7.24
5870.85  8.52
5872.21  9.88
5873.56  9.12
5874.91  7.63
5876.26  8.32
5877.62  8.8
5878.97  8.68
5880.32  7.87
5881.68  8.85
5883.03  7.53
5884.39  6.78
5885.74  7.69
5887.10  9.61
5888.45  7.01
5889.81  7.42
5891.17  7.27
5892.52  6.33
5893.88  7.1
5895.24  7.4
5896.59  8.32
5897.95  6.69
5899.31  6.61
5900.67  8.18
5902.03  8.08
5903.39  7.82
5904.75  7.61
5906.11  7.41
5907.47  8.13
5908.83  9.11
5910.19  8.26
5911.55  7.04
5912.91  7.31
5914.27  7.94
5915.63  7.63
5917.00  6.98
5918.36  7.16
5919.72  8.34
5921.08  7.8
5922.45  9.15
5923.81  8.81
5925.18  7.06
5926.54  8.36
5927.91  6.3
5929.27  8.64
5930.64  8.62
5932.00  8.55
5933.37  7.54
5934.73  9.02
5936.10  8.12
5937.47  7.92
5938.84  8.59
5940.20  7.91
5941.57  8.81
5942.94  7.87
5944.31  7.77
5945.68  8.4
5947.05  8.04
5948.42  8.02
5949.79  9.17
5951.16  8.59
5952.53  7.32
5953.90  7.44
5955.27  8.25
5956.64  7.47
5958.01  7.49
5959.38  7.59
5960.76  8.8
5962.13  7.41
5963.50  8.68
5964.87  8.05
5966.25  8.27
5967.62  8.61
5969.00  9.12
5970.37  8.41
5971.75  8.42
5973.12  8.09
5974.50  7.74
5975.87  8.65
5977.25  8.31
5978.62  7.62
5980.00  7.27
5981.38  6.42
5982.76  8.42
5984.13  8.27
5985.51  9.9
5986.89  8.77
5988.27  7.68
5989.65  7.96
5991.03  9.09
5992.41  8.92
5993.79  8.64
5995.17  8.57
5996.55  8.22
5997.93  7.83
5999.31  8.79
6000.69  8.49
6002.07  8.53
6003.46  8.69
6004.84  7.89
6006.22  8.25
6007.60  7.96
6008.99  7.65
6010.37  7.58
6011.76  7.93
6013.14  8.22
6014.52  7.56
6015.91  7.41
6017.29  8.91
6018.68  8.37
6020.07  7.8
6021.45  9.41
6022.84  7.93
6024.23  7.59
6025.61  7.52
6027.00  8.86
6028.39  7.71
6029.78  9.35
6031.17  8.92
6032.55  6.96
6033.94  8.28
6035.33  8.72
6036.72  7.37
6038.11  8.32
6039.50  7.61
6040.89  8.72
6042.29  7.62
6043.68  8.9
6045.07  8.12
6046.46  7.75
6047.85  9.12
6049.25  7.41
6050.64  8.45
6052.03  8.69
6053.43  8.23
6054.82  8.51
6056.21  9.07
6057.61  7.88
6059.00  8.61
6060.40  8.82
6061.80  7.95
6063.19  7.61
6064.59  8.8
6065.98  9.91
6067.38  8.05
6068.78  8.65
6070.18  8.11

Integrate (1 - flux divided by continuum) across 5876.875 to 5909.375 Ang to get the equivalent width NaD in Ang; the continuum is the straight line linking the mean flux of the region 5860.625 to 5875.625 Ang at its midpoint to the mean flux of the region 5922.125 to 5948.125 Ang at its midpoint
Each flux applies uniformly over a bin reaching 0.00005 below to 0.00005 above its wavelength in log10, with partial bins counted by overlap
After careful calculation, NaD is 1.95 Ang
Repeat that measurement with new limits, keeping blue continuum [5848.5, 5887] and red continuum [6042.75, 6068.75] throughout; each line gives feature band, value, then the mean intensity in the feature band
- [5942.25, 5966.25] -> 0.7 Ang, 8.03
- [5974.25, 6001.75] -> 0.1 Ang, 8.29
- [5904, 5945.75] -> 1.2 Ang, 8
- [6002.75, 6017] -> 0.7 Ang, 7.94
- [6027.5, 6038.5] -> 0.2 Ang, 8.21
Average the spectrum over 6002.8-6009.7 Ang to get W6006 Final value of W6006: 8.09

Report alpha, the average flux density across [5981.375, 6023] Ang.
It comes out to 8.29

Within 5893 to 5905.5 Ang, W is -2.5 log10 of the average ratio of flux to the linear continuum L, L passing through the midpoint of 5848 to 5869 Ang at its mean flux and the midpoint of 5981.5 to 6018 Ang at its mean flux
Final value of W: 0.08 mag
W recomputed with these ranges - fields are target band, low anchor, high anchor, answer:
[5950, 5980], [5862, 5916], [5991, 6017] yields 0.00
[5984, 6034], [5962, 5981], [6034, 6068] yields 0.00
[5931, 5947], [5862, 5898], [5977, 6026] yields -0.02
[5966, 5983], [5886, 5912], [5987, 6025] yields 0.00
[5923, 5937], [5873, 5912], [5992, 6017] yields -0.02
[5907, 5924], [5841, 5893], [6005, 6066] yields 0.03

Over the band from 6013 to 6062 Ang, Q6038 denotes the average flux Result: 8.24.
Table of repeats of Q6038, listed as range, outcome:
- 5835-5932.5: 8.03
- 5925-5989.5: 8.13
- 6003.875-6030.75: 8.11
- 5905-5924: 7.91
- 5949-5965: 8.03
